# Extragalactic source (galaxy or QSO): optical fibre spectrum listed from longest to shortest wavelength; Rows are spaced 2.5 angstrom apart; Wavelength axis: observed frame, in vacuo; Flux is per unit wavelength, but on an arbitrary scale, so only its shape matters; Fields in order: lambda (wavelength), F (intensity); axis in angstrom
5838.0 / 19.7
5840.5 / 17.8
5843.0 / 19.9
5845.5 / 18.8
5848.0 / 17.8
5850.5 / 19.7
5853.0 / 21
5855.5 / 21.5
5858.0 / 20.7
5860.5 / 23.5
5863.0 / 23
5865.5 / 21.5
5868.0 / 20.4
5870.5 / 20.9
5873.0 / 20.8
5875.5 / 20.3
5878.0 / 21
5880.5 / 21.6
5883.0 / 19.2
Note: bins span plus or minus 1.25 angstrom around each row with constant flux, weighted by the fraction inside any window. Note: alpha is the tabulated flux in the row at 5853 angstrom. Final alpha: 21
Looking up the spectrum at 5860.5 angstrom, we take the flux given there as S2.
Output 23.5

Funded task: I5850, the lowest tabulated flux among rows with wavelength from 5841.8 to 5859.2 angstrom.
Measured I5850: 17.8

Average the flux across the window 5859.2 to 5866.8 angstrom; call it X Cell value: 22.6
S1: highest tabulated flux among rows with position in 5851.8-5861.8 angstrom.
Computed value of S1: 23.5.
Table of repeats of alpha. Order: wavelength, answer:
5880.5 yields 21.6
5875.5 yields 20.3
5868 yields 20.4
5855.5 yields 21.5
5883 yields 19.2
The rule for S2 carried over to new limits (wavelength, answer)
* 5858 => 20.7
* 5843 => 19.9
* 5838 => 19.7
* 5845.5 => 18.8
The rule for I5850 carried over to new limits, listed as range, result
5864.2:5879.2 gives 20.3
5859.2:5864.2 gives 23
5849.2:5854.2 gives 19.7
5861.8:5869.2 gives 20.4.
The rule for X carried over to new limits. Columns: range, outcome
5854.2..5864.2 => 22.2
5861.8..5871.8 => 21.4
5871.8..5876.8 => 20.6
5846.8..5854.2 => 19.5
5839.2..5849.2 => 18.6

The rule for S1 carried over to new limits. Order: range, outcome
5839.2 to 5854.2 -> 21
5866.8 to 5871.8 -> 20.9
